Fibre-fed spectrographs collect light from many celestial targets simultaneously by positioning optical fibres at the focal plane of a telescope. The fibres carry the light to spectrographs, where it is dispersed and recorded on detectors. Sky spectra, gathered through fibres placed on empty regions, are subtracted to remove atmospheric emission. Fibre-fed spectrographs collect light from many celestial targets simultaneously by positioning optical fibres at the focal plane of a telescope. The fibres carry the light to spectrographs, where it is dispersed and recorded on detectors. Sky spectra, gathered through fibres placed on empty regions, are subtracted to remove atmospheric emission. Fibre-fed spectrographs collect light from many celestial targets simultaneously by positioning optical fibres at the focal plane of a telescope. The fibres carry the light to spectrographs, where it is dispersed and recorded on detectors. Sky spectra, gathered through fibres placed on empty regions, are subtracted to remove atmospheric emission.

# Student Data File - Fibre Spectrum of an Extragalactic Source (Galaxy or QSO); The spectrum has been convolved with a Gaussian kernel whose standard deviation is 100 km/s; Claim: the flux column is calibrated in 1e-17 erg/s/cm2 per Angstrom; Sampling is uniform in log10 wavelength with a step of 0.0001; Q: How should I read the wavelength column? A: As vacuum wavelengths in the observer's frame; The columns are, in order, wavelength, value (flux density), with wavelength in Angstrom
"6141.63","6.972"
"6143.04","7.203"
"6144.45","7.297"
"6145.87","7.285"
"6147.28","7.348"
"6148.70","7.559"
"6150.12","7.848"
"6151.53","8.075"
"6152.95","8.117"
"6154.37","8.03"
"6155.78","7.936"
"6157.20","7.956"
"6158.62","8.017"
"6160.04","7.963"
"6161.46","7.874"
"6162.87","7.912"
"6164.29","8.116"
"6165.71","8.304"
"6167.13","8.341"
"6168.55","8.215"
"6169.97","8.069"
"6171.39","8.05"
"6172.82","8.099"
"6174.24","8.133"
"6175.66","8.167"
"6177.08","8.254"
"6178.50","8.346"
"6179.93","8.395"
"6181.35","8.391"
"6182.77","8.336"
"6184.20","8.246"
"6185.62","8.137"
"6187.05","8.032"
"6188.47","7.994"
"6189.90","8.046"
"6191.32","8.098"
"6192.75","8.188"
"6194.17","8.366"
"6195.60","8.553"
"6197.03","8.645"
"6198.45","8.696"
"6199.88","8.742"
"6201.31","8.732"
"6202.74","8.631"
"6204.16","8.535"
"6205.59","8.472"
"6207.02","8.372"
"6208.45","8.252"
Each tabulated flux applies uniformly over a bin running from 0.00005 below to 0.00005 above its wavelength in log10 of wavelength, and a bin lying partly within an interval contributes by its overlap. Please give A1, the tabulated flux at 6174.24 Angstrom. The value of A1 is 8.133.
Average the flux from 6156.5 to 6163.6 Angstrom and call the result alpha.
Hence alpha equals 7.95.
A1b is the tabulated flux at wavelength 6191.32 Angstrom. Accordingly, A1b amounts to 8.098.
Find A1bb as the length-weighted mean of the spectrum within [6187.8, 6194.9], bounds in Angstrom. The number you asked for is 8.14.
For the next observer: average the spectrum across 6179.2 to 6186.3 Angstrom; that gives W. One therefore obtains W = 8.3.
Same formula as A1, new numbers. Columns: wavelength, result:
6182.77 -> 8.336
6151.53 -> 8.075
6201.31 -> 8.732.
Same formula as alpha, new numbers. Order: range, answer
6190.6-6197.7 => 8.37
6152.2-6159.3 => 8.01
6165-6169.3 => 8.29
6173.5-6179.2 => 8.24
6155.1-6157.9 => 7.94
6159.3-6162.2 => 7.93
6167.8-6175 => 8.11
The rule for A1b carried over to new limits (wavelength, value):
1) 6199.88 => 8.742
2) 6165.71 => 8.304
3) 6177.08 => 8.254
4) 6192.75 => 8.188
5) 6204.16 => 8.535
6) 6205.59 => 8.472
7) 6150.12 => 7.848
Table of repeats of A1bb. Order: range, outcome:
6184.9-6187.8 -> 8.09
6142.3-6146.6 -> 7.28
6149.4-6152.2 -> 7.97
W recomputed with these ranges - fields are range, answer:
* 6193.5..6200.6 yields 8.6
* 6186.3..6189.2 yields 8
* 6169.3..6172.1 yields 8.06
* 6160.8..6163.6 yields 7.92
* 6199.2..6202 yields 8.73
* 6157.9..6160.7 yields 7.98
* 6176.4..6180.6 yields 8.32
